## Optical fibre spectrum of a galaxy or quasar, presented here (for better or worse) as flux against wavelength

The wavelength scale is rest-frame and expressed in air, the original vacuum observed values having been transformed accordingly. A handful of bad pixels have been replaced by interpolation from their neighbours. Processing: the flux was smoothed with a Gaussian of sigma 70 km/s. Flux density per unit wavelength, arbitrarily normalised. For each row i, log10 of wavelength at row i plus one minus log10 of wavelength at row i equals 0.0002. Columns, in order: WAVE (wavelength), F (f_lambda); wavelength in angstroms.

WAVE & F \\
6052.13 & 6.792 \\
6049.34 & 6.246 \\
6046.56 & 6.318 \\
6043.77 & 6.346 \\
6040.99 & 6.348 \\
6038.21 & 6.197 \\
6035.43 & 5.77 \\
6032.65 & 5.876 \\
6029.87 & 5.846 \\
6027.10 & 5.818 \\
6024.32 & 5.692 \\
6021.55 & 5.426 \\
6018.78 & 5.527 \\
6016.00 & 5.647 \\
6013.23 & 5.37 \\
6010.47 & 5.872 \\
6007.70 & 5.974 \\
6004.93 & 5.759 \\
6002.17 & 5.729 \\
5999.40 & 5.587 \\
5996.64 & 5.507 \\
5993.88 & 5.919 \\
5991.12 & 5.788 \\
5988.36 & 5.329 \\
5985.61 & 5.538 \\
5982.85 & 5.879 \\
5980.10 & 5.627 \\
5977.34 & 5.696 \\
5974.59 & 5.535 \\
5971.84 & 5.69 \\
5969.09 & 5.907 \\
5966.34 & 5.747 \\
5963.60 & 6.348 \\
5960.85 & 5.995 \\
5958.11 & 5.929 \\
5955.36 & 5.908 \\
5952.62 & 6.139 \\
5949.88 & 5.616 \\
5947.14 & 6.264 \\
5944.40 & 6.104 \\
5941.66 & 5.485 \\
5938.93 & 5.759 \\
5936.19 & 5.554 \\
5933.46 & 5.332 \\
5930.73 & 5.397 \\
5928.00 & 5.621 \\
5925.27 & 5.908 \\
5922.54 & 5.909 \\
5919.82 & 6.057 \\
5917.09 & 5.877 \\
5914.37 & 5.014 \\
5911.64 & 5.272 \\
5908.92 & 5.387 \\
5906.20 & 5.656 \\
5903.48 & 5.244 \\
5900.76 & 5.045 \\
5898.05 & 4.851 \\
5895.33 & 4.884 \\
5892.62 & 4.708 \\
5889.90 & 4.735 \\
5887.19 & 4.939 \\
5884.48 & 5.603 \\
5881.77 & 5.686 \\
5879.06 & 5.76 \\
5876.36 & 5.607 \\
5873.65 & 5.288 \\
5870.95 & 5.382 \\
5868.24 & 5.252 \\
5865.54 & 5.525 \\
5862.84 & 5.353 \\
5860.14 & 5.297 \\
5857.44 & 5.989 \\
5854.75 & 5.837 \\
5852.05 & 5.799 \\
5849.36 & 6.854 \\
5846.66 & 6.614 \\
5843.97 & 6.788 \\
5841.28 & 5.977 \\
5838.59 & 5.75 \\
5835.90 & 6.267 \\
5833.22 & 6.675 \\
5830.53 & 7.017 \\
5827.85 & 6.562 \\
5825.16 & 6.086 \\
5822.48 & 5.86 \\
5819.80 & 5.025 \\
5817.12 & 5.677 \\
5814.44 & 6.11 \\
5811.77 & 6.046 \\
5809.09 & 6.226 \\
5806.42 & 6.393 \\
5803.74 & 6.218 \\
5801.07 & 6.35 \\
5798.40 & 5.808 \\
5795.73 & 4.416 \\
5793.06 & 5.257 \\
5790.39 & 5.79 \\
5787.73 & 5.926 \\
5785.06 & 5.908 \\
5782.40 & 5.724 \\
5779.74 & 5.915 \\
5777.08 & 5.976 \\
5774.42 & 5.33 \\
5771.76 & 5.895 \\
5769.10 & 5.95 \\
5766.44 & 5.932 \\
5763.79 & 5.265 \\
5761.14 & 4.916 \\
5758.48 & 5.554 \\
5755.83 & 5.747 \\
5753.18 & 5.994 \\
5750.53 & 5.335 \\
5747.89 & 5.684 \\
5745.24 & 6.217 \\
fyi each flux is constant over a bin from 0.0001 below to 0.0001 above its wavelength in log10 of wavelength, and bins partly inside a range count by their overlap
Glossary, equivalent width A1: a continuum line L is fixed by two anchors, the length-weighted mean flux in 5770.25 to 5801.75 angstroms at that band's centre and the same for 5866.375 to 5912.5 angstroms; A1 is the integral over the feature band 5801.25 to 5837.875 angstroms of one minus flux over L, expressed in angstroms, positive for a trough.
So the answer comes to -4.1 angstroms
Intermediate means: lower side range 5.68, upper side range 5.26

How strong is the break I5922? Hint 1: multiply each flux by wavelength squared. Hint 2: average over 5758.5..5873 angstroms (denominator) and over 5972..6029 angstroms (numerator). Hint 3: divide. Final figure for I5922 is 1.03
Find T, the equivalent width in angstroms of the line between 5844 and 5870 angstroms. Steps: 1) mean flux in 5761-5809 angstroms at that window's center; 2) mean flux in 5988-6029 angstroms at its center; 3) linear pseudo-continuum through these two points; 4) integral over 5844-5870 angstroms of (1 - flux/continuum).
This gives -0.7 angstroms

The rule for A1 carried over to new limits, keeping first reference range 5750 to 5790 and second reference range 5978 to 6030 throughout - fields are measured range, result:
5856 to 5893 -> 1.98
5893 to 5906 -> 1.47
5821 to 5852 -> -3.71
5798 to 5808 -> -0.93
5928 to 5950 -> -0.04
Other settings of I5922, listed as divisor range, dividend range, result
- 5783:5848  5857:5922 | 0.91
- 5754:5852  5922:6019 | 1.02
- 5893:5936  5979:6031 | 1.08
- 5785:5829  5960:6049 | 1.06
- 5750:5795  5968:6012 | 1.09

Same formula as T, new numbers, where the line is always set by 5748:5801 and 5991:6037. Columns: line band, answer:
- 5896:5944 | 1.6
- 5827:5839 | -1.8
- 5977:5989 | 0.2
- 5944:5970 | -1.4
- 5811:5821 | -0.1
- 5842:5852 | -1.6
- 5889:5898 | 1.4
